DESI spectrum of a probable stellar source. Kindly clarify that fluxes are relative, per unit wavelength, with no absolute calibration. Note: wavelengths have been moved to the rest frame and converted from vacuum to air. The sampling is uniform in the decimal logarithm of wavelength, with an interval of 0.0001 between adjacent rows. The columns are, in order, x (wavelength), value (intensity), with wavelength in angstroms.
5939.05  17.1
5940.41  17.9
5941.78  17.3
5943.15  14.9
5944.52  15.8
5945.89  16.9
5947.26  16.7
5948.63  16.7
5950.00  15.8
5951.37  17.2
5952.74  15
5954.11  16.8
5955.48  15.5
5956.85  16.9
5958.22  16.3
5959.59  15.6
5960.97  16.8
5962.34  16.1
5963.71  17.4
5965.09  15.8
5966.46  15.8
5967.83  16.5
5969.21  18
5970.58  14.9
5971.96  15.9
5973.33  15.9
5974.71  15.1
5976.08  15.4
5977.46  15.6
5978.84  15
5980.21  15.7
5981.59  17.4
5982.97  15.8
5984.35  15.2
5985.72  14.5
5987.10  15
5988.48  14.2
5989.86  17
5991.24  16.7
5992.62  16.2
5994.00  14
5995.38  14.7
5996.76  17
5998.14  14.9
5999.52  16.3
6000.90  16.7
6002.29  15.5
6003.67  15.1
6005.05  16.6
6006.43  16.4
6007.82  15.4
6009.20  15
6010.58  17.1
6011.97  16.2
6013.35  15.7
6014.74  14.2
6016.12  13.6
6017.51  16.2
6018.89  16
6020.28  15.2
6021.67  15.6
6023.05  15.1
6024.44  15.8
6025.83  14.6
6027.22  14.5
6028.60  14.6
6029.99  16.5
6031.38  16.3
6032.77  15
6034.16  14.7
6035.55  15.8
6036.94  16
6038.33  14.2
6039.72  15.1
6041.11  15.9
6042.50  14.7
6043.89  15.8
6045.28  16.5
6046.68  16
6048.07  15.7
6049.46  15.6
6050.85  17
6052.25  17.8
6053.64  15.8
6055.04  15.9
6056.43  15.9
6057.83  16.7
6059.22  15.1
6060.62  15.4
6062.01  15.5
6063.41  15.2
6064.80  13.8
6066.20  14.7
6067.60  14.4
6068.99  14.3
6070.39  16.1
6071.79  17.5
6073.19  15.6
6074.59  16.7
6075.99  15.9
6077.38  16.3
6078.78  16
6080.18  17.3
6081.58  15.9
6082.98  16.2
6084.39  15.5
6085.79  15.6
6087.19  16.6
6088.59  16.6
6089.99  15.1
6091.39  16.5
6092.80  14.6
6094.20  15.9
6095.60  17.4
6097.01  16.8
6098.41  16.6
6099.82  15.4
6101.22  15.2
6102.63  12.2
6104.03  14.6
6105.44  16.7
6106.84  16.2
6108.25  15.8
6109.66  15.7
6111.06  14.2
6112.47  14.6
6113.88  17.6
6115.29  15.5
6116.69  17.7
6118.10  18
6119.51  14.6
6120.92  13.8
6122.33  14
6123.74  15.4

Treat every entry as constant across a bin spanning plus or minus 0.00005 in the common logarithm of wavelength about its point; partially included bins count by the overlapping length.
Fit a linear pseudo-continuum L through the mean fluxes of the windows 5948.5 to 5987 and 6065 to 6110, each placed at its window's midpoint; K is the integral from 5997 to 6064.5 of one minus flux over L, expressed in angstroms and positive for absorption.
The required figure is 1.1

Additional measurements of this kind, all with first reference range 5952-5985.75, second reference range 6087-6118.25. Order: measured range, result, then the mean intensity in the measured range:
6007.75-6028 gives 0.76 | 15.3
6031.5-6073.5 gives 0.79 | 15.6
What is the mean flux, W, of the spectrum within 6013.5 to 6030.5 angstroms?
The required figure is 15.2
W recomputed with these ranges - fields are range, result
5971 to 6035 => 15.5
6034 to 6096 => 15.8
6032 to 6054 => 15.7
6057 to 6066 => 15.3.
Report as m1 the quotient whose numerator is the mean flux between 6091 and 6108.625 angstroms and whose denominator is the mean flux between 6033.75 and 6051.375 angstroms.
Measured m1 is 1.00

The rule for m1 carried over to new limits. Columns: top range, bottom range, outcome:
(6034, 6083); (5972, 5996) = 1.02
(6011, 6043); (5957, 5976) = 0.95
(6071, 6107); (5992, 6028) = 1.03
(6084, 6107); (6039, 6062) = 0.99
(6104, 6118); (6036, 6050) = 1.03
